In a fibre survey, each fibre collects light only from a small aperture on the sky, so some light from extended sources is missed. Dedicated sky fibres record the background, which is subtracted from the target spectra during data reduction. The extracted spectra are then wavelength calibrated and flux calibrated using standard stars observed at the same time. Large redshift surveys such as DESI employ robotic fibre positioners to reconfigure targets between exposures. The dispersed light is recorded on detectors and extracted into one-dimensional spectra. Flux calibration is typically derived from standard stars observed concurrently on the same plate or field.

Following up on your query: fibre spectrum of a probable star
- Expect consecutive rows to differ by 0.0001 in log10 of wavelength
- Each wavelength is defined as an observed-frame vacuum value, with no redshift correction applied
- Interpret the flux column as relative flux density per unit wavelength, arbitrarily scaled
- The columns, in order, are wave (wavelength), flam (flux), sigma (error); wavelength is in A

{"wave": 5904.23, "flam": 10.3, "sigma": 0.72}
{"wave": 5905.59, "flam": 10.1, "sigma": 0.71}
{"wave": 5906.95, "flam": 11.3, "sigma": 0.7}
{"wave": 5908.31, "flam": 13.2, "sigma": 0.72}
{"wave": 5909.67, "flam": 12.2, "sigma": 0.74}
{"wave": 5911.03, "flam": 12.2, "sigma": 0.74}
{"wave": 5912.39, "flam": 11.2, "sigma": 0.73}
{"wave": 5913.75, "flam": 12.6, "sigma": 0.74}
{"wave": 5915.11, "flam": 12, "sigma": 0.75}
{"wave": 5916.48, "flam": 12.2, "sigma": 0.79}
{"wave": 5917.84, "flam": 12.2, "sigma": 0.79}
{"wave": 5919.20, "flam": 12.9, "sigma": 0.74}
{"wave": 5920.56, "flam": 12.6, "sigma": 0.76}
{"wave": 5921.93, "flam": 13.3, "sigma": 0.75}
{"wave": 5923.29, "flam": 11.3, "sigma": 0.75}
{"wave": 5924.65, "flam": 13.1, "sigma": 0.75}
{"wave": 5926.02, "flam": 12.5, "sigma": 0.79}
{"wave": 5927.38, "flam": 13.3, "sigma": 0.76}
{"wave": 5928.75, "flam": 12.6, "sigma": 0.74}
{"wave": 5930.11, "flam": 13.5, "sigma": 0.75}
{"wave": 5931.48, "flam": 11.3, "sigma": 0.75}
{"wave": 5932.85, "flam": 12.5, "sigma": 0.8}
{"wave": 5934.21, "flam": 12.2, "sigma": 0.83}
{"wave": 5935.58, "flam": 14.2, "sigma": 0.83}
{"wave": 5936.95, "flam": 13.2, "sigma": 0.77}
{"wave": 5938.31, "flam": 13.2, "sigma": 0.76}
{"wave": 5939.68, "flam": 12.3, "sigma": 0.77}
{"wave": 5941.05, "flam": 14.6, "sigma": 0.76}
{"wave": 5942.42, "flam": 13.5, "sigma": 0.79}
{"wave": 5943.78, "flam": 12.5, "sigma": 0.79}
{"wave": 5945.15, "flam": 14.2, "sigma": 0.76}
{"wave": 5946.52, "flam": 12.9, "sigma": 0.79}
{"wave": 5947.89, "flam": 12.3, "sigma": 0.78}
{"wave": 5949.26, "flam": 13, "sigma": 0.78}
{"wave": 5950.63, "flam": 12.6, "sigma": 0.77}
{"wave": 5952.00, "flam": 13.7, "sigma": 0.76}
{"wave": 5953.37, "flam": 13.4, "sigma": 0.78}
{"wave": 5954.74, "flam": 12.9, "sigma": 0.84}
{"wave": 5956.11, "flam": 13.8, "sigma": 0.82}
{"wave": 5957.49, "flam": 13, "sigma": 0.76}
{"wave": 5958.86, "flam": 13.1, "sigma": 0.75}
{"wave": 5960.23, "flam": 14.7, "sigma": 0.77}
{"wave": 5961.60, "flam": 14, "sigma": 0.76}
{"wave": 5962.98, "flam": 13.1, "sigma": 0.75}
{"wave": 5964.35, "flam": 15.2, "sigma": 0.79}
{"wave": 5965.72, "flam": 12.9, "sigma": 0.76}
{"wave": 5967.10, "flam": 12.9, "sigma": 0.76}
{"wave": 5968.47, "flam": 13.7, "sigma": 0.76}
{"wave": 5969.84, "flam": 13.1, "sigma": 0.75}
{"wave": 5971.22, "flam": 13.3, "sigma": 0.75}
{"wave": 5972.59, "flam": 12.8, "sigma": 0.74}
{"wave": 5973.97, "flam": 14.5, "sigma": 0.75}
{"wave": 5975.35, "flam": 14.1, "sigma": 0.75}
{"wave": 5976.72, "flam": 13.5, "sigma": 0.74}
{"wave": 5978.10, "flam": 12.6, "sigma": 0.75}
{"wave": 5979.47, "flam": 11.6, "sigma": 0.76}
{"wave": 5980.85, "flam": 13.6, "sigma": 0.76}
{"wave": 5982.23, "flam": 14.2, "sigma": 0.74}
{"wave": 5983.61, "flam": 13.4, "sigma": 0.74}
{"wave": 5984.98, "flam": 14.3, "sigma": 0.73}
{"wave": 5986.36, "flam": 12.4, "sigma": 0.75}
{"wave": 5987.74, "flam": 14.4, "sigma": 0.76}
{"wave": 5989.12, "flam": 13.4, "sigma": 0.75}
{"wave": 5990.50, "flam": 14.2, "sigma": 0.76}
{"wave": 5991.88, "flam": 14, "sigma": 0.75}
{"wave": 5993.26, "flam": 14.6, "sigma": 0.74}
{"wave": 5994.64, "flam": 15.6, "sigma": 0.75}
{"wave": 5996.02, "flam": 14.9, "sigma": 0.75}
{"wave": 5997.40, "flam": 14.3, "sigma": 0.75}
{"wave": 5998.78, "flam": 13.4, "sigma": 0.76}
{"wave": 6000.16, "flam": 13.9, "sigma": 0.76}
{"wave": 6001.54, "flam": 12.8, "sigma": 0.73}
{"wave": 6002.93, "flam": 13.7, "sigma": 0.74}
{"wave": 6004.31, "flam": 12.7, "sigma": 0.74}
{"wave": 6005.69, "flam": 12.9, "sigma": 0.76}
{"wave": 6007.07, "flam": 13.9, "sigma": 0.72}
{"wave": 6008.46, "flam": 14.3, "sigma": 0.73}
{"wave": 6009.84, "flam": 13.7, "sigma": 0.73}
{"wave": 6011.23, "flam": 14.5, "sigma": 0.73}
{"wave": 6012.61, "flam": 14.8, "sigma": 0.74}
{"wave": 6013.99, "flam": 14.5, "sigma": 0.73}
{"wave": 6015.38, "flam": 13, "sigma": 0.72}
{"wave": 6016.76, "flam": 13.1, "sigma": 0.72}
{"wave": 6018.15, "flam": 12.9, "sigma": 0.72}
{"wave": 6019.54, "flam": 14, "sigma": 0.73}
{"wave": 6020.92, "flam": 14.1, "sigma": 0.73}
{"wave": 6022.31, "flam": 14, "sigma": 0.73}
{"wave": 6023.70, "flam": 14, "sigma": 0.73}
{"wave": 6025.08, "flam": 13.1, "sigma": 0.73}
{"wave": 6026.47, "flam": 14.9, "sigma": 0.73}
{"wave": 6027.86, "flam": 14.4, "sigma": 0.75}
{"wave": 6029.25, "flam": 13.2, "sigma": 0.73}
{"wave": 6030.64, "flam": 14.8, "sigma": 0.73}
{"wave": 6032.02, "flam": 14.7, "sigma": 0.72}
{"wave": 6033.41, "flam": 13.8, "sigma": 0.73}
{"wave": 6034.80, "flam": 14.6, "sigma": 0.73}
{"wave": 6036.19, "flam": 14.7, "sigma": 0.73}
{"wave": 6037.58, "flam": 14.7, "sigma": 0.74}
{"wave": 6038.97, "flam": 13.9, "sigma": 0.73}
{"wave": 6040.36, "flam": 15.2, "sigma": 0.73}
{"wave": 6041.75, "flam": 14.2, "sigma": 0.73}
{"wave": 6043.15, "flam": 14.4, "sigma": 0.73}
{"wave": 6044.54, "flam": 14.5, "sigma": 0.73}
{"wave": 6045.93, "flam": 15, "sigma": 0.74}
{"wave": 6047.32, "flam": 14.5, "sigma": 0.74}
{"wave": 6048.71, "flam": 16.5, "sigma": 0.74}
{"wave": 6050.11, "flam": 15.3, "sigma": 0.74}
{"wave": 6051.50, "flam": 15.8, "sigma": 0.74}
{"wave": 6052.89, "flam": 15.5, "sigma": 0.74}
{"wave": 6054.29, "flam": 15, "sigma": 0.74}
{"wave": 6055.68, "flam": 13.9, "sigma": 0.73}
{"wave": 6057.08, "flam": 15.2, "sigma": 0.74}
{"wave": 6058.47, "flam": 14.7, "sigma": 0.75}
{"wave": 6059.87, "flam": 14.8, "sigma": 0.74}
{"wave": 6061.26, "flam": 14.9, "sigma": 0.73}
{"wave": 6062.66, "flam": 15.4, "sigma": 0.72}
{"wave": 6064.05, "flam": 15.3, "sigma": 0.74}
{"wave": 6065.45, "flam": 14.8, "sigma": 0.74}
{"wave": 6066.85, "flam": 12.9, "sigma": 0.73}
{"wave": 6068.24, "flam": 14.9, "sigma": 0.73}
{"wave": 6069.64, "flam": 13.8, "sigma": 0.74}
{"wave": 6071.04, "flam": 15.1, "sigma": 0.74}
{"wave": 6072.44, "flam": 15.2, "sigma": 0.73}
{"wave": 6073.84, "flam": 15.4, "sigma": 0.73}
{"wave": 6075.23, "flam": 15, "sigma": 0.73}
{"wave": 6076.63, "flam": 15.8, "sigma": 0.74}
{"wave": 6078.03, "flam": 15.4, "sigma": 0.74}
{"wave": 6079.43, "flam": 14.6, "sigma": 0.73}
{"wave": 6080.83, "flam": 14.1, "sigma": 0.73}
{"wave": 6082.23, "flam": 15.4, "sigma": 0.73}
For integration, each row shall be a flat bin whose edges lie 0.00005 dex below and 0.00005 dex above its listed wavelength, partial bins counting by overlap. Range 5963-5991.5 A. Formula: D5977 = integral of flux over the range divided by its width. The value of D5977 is 13.5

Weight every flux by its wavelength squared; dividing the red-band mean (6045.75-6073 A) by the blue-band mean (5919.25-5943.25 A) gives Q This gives 1.2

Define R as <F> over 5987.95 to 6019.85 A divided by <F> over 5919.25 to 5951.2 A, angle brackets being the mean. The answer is 1.1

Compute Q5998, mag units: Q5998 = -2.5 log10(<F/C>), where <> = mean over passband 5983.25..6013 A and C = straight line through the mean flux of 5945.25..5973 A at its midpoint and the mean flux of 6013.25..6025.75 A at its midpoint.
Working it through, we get -0.03 mag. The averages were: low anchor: 13.3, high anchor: 13.6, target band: 13.9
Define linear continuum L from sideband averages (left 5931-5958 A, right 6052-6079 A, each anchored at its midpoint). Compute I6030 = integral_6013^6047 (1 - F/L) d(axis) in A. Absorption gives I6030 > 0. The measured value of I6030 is 0.5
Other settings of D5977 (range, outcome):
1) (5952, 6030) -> 13.7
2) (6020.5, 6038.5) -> 14.2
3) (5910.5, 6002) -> 13.2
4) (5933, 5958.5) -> 13.2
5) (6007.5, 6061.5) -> 14.4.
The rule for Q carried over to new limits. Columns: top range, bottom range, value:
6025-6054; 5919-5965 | 1.16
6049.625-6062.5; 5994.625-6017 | 1.10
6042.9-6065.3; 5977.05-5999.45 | 1.11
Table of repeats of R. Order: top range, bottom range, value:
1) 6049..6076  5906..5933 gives 1.21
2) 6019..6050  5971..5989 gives 1.07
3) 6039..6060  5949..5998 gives 1.09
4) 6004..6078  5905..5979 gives 1.12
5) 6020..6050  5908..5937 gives 1.15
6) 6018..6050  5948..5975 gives 1.07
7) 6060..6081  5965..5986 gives 1.11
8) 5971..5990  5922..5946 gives 1.04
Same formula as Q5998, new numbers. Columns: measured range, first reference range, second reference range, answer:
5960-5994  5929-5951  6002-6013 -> -0.015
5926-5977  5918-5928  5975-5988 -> -0.021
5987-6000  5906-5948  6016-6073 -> -0.044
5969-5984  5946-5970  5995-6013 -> 0.018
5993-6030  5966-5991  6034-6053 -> 0.021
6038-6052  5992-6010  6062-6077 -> -0.029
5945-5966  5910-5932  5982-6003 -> -0.020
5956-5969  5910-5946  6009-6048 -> -0.032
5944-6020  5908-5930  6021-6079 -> -0.004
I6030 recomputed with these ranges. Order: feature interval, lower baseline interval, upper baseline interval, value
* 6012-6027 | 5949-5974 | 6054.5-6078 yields 0.40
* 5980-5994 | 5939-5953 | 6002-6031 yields -0.30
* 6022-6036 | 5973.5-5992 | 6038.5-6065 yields 0.31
